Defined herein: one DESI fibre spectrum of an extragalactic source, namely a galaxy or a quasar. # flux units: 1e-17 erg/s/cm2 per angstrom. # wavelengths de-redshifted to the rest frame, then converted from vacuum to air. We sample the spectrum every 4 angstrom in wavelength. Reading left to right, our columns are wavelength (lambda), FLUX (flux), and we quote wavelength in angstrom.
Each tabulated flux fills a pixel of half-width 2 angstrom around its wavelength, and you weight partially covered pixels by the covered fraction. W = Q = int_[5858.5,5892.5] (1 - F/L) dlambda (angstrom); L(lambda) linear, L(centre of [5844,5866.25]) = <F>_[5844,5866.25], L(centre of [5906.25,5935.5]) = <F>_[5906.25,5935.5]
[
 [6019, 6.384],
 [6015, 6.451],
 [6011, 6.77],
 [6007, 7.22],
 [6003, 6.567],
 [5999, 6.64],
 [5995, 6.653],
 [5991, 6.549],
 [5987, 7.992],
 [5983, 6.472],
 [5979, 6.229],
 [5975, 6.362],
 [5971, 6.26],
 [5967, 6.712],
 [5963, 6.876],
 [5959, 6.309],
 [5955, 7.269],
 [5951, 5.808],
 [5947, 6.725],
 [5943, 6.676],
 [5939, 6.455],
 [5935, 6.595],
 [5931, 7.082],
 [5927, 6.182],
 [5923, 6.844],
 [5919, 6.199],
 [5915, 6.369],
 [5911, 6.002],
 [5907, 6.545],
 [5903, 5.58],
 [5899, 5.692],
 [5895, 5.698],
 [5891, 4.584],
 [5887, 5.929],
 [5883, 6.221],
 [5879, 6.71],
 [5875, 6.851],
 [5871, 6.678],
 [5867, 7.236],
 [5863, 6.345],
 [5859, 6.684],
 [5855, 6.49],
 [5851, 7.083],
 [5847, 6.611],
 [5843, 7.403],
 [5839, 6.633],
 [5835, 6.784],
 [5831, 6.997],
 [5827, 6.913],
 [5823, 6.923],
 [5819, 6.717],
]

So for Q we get 1.4 angstrom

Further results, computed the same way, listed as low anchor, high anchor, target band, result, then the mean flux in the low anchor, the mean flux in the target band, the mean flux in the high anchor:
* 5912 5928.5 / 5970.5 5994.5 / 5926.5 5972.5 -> -0.6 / 6.38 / 6.6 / 6.67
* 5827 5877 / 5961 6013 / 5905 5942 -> 1.6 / 6.82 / 6.48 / 6.72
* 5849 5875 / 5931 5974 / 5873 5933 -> 4.6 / 6.76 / 6.17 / 6.59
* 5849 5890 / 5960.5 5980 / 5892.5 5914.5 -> 2.2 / 6.57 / 5.91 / 6.5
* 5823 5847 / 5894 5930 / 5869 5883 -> -0.3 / 6.92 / 6.67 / 6.16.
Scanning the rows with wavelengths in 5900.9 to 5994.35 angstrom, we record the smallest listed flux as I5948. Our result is 5.58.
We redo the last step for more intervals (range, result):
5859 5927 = 4.584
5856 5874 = 6.345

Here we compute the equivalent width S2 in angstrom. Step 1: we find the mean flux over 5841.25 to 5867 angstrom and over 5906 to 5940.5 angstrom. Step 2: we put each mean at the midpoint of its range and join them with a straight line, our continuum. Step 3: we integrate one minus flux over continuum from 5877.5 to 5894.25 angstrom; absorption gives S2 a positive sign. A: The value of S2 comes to 2.1 angstrom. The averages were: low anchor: 6.8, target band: 5.82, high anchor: 6.47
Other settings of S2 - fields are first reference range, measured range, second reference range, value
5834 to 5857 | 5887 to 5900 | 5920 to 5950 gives 2.6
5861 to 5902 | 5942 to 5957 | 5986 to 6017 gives -0.2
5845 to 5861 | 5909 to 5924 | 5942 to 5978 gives 0.7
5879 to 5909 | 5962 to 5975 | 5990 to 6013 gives -0.2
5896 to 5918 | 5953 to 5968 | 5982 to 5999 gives -0.5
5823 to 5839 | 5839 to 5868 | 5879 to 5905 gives -1.7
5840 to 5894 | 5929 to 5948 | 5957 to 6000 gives -0.3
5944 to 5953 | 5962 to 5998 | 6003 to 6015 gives -0.5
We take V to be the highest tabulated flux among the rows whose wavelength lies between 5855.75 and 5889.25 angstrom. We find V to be 7.236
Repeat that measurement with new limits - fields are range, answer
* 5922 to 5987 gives 7.992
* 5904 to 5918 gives 6.545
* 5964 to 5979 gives 6.712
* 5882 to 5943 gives 7.082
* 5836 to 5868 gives 7.403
